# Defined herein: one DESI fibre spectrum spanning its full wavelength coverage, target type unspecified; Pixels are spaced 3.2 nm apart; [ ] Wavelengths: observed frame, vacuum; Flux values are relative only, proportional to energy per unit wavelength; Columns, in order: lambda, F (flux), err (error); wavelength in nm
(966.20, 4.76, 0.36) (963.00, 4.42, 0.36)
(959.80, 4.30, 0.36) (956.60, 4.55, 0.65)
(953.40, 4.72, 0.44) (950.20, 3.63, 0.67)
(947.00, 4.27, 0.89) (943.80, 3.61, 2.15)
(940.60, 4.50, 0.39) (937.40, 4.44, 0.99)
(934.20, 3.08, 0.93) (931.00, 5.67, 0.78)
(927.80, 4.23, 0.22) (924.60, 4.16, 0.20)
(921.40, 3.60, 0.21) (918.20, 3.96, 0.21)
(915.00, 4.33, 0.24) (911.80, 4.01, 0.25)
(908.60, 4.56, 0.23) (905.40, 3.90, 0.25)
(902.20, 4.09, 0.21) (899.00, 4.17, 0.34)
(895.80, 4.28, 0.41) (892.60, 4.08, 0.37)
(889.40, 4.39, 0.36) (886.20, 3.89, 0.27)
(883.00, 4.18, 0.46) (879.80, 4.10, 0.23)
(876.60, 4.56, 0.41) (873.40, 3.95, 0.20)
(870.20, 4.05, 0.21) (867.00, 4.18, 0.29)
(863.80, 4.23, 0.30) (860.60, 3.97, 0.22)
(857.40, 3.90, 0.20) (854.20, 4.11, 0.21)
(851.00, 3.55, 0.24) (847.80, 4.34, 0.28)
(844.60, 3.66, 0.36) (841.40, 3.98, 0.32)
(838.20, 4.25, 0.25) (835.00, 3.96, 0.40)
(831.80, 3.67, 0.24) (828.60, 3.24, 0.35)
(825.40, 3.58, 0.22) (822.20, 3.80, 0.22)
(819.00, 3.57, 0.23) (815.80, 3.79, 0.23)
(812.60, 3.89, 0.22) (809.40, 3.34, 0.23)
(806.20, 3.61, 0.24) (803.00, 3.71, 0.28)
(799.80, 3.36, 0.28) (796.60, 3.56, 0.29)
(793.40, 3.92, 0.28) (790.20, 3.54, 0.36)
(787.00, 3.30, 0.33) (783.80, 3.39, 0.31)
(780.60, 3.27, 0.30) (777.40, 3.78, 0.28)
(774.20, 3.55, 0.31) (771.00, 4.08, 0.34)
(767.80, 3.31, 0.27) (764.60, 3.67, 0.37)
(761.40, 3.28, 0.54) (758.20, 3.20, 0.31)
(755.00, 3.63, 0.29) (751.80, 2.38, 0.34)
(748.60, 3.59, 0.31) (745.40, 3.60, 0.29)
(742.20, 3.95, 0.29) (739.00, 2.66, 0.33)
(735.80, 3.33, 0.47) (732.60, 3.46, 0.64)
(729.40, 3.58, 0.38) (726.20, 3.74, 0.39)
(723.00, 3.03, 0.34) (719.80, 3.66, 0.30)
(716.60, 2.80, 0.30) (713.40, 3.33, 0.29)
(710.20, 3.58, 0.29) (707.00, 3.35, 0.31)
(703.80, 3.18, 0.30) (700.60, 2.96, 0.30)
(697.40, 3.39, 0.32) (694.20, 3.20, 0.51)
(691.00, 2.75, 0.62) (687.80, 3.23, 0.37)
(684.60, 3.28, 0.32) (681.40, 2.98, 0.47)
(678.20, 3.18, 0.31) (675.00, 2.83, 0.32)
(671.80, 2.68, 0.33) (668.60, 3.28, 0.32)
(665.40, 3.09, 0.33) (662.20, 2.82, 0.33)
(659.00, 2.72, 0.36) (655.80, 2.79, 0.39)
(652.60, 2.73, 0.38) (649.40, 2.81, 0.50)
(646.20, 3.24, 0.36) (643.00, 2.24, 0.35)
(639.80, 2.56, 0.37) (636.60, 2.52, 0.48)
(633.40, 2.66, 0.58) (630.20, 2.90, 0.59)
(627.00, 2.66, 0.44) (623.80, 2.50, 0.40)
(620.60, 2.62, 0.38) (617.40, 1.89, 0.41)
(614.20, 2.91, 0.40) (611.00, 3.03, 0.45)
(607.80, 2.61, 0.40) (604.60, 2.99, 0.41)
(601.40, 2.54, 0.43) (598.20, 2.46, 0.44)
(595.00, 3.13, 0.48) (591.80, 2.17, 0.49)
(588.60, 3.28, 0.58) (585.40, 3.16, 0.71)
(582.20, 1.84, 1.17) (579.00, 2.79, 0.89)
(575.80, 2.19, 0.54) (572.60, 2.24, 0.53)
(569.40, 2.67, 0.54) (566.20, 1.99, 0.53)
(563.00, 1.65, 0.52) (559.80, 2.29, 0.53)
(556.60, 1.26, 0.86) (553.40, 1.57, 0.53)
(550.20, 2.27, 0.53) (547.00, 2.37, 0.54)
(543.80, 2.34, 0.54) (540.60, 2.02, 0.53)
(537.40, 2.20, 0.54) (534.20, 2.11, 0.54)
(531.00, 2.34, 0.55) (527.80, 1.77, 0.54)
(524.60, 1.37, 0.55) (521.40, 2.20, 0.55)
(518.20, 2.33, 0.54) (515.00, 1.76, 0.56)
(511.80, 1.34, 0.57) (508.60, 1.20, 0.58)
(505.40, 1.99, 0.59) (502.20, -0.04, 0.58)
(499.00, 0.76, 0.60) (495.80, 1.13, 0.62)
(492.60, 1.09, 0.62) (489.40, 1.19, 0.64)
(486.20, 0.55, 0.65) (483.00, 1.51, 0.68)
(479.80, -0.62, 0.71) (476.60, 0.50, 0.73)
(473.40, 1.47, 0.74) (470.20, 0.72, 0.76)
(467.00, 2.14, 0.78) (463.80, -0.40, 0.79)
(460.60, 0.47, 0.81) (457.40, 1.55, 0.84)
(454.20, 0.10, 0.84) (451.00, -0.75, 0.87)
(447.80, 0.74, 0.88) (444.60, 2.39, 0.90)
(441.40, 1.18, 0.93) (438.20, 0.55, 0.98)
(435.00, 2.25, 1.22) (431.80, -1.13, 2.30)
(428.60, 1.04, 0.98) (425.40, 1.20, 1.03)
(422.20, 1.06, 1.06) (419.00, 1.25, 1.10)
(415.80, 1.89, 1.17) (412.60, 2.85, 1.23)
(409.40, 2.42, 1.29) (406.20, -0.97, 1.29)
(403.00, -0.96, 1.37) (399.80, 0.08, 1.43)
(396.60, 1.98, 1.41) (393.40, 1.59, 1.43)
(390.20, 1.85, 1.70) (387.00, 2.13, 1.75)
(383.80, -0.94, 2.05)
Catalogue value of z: 0.277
